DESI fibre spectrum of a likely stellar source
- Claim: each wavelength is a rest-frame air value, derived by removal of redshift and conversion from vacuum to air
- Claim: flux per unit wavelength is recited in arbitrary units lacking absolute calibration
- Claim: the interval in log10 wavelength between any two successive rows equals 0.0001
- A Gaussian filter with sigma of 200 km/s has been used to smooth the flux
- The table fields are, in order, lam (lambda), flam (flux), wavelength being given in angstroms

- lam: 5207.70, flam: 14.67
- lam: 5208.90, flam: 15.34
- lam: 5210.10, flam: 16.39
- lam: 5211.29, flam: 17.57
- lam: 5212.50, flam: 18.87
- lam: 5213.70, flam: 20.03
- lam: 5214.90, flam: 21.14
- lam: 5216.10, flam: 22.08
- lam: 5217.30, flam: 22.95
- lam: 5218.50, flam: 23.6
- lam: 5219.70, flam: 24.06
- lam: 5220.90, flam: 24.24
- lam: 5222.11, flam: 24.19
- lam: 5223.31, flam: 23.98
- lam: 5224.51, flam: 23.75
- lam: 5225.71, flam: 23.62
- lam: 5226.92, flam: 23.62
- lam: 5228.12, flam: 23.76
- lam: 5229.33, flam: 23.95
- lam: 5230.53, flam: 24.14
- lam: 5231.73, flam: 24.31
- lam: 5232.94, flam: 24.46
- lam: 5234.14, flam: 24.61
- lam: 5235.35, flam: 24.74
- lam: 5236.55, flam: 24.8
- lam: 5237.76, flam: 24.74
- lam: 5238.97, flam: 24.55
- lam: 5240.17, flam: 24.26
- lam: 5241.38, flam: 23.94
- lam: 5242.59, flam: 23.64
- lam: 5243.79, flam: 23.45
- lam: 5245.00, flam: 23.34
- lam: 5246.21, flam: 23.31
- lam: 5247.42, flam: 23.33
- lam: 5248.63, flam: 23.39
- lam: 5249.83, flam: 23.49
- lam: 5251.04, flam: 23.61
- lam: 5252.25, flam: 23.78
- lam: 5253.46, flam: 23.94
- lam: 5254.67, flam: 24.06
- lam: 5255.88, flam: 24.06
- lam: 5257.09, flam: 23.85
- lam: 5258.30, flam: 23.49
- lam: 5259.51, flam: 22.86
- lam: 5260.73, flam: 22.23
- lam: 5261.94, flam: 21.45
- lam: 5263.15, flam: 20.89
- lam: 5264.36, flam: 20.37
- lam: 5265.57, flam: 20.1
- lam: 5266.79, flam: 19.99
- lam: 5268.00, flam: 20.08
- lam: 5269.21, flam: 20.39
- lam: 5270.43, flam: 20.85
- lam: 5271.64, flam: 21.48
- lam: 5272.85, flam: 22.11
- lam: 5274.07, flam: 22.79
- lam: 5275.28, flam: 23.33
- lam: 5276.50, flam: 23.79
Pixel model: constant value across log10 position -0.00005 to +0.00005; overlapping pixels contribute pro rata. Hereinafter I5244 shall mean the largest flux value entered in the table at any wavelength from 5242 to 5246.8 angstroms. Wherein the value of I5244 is 23.64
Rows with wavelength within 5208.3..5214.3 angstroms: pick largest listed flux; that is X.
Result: 20.03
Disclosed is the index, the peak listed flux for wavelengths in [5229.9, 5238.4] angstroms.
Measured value 24.8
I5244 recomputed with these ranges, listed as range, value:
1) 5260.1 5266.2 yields 22.23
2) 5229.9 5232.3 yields 24.31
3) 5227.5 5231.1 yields 24.14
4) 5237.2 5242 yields 24.74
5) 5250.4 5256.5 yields 24.06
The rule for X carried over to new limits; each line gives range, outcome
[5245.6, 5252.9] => 23.78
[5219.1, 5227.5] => 24.24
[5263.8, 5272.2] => 21.48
